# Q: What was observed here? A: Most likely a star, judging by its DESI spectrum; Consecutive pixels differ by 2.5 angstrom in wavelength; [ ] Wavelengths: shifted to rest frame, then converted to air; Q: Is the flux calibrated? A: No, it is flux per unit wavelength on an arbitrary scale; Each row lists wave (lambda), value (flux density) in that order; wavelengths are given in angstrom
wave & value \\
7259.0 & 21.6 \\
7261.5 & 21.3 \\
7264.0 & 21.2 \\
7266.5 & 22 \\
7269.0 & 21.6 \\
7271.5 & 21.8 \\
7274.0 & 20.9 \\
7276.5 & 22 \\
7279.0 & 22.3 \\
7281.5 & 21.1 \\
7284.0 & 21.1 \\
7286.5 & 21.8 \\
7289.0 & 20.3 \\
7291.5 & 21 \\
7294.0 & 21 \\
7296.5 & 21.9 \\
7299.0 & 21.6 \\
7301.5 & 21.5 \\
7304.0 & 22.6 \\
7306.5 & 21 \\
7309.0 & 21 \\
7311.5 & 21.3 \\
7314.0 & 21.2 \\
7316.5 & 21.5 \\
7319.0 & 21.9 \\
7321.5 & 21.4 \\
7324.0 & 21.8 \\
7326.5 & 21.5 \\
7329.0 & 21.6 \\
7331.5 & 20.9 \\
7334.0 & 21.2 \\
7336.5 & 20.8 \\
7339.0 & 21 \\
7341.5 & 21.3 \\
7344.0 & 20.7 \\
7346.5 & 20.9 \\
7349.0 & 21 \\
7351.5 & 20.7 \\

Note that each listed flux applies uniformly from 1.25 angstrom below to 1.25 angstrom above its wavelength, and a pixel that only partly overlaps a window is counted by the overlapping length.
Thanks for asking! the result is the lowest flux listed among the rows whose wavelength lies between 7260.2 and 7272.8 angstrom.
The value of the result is 21.2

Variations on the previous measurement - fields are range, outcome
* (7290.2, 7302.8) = 21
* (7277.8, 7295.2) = 20.3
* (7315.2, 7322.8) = 21.4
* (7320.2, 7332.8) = 20.9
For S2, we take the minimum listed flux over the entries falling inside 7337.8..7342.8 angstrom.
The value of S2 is 21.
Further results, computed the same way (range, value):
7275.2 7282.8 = 21.1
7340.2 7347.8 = 20.7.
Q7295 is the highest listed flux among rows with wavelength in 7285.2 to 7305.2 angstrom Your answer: 22.6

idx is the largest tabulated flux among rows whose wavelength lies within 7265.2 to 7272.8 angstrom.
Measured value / 22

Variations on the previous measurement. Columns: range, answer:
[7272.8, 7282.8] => 22.3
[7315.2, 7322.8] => 21.9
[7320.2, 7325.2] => 21.8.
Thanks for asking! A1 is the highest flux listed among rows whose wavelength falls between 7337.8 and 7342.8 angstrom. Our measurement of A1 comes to 21.3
